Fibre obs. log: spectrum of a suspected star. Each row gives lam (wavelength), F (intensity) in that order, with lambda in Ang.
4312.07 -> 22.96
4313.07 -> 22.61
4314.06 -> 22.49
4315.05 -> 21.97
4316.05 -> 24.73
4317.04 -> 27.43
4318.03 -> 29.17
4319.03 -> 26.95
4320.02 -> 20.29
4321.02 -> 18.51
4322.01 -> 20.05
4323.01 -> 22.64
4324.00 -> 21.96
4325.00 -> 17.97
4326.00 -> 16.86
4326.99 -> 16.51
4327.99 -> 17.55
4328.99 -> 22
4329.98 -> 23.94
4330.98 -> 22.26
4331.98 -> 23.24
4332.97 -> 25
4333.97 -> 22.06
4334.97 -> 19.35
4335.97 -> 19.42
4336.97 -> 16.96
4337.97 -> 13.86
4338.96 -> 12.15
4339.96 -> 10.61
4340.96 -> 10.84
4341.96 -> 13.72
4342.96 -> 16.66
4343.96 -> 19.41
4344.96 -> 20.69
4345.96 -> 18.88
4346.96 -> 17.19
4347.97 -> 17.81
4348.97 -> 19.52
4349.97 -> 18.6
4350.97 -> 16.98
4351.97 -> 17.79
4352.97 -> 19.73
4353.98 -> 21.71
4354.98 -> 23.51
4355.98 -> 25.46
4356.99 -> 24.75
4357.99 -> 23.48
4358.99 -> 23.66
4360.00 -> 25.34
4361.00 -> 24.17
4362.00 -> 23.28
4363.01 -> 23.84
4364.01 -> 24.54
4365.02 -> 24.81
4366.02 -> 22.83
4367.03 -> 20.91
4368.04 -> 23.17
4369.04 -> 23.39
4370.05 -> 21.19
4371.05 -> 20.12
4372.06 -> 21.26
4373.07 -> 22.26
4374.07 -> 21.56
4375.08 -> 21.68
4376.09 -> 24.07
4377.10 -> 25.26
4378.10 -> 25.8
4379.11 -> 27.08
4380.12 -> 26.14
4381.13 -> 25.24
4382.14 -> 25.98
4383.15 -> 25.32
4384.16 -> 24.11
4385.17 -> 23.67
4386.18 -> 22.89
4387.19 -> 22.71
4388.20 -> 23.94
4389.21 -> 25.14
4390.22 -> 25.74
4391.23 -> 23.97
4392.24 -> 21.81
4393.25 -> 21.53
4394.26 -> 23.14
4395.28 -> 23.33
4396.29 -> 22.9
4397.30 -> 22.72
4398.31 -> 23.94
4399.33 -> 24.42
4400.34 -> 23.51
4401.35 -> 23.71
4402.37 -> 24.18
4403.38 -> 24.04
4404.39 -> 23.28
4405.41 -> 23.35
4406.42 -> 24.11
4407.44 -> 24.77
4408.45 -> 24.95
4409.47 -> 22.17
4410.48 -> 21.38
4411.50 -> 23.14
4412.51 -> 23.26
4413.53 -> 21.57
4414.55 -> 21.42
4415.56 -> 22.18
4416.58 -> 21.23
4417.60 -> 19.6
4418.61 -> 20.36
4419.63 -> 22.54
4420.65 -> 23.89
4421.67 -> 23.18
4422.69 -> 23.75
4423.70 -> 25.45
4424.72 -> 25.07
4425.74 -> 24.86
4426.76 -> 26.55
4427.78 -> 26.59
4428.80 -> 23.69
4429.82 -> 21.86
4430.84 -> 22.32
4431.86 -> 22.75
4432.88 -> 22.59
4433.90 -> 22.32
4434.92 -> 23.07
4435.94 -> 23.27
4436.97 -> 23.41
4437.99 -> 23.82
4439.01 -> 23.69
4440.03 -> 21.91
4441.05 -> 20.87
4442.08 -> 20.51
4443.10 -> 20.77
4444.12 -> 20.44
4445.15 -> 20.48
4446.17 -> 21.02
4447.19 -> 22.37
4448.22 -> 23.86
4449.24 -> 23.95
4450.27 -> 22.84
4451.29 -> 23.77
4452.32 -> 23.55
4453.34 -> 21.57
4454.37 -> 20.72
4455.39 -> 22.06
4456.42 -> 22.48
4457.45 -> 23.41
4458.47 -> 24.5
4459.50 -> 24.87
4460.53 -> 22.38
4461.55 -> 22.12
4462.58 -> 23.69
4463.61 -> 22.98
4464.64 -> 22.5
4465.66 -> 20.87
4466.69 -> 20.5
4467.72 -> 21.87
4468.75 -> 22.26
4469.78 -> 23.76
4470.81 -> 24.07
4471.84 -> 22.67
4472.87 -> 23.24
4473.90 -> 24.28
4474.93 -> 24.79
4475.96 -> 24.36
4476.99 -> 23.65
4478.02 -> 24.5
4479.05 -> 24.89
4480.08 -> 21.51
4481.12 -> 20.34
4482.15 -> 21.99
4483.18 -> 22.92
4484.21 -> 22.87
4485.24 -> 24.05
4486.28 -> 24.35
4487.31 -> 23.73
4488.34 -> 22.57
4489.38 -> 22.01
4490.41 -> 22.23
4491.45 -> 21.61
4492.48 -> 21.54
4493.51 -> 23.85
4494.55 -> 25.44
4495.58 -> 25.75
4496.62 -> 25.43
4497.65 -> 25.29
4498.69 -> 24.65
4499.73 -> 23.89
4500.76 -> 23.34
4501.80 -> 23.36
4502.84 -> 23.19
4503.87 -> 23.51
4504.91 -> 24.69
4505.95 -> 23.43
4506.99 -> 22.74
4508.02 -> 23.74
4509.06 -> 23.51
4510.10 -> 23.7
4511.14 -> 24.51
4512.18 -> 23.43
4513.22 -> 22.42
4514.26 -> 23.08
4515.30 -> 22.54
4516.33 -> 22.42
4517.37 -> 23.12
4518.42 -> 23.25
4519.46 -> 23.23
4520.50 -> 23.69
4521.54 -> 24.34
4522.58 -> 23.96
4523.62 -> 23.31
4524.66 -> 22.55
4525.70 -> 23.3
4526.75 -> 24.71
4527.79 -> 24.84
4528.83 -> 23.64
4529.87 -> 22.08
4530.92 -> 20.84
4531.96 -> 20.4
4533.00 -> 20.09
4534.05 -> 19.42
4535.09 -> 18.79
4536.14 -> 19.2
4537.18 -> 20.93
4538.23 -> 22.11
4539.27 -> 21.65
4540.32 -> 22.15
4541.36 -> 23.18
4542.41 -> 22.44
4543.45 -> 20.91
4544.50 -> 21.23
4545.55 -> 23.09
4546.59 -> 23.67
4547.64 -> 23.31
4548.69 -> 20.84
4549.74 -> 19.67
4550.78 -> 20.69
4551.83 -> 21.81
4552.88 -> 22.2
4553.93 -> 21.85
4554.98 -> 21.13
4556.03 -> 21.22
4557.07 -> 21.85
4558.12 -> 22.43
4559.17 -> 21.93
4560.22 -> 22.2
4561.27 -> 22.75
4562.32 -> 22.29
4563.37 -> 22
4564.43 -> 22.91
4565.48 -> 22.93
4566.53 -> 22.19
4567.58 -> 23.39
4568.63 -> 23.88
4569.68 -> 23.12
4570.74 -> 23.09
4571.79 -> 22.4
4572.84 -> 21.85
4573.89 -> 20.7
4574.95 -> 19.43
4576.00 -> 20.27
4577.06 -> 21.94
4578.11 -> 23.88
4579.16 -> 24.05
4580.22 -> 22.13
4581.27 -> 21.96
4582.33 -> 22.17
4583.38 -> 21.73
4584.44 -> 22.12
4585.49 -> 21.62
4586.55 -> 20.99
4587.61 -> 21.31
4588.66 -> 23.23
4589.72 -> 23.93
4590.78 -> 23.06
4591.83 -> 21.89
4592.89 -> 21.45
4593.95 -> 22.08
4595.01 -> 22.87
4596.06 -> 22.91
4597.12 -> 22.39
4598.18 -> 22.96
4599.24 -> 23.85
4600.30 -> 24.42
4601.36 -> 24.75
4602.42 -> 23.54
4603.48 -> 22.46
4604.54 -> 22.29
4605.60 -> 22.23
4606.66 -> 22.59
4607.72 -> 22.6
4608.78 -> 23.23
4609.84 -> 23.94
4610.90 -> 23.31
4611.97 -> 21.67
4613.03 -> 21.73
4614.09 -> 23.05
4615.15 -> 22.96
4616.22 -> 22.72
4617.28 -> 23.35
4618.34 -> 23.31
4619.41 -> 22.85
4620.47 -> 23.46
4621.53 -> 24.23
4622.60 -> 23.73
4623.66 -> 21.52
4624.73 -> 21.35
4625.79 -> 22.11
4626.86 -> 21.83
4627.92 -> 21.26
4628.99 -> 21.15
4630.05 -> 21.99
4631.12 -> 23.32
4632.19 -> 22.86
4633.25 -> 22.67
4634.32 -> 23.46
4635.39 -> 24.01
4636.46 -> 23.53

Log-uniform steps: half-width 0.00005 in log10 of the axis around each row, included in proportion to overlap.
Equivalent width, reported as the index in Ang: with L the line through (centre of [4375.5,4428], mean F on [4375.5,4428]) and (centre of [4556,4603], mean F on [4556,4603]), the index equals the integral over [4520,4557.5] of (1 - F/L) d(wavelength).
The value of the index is 1.3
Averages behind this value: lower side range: 23.7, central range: 22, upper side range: 22.5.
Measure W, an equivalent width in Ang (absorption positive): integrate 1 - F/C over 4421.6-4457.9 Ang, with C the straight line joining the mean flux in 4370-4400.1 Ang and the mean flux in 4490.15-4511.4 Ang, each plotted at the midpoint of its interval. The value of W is 1.3 Ang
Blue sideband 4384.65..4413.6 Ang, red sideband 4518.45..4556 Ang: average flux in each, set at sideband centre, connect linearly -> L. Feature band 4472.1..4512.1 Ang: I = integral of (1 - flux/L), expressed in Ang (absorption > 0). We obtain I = -1.9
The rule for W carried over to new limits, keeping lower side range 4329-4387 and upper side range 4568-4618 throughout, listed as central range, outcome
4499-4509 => -0.7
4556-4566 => 0.0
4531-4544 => 0.8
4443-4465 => -0.7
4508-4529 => -1.2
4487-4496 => -0.4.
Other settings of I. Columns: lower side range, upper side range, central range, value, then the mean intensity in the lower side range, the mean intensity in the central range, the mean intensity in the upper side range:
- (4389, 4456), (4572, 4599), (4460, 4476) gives -0.1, 23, 22.9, 22.1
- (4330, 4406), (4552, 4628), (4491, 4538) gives -1.5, 21.9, 23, 22.5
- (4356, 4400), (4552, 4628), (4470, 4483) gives -0.1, 23.7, 23.4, 22.5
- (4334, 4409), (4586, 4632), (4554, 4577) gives 0.5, 22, 22.1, 22.7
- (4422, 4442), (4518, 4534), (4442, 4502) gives 0.6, 23.5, 23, 22.8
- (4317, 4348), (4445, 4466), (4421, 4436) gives -1.3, 19.3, 23.8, 22.7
